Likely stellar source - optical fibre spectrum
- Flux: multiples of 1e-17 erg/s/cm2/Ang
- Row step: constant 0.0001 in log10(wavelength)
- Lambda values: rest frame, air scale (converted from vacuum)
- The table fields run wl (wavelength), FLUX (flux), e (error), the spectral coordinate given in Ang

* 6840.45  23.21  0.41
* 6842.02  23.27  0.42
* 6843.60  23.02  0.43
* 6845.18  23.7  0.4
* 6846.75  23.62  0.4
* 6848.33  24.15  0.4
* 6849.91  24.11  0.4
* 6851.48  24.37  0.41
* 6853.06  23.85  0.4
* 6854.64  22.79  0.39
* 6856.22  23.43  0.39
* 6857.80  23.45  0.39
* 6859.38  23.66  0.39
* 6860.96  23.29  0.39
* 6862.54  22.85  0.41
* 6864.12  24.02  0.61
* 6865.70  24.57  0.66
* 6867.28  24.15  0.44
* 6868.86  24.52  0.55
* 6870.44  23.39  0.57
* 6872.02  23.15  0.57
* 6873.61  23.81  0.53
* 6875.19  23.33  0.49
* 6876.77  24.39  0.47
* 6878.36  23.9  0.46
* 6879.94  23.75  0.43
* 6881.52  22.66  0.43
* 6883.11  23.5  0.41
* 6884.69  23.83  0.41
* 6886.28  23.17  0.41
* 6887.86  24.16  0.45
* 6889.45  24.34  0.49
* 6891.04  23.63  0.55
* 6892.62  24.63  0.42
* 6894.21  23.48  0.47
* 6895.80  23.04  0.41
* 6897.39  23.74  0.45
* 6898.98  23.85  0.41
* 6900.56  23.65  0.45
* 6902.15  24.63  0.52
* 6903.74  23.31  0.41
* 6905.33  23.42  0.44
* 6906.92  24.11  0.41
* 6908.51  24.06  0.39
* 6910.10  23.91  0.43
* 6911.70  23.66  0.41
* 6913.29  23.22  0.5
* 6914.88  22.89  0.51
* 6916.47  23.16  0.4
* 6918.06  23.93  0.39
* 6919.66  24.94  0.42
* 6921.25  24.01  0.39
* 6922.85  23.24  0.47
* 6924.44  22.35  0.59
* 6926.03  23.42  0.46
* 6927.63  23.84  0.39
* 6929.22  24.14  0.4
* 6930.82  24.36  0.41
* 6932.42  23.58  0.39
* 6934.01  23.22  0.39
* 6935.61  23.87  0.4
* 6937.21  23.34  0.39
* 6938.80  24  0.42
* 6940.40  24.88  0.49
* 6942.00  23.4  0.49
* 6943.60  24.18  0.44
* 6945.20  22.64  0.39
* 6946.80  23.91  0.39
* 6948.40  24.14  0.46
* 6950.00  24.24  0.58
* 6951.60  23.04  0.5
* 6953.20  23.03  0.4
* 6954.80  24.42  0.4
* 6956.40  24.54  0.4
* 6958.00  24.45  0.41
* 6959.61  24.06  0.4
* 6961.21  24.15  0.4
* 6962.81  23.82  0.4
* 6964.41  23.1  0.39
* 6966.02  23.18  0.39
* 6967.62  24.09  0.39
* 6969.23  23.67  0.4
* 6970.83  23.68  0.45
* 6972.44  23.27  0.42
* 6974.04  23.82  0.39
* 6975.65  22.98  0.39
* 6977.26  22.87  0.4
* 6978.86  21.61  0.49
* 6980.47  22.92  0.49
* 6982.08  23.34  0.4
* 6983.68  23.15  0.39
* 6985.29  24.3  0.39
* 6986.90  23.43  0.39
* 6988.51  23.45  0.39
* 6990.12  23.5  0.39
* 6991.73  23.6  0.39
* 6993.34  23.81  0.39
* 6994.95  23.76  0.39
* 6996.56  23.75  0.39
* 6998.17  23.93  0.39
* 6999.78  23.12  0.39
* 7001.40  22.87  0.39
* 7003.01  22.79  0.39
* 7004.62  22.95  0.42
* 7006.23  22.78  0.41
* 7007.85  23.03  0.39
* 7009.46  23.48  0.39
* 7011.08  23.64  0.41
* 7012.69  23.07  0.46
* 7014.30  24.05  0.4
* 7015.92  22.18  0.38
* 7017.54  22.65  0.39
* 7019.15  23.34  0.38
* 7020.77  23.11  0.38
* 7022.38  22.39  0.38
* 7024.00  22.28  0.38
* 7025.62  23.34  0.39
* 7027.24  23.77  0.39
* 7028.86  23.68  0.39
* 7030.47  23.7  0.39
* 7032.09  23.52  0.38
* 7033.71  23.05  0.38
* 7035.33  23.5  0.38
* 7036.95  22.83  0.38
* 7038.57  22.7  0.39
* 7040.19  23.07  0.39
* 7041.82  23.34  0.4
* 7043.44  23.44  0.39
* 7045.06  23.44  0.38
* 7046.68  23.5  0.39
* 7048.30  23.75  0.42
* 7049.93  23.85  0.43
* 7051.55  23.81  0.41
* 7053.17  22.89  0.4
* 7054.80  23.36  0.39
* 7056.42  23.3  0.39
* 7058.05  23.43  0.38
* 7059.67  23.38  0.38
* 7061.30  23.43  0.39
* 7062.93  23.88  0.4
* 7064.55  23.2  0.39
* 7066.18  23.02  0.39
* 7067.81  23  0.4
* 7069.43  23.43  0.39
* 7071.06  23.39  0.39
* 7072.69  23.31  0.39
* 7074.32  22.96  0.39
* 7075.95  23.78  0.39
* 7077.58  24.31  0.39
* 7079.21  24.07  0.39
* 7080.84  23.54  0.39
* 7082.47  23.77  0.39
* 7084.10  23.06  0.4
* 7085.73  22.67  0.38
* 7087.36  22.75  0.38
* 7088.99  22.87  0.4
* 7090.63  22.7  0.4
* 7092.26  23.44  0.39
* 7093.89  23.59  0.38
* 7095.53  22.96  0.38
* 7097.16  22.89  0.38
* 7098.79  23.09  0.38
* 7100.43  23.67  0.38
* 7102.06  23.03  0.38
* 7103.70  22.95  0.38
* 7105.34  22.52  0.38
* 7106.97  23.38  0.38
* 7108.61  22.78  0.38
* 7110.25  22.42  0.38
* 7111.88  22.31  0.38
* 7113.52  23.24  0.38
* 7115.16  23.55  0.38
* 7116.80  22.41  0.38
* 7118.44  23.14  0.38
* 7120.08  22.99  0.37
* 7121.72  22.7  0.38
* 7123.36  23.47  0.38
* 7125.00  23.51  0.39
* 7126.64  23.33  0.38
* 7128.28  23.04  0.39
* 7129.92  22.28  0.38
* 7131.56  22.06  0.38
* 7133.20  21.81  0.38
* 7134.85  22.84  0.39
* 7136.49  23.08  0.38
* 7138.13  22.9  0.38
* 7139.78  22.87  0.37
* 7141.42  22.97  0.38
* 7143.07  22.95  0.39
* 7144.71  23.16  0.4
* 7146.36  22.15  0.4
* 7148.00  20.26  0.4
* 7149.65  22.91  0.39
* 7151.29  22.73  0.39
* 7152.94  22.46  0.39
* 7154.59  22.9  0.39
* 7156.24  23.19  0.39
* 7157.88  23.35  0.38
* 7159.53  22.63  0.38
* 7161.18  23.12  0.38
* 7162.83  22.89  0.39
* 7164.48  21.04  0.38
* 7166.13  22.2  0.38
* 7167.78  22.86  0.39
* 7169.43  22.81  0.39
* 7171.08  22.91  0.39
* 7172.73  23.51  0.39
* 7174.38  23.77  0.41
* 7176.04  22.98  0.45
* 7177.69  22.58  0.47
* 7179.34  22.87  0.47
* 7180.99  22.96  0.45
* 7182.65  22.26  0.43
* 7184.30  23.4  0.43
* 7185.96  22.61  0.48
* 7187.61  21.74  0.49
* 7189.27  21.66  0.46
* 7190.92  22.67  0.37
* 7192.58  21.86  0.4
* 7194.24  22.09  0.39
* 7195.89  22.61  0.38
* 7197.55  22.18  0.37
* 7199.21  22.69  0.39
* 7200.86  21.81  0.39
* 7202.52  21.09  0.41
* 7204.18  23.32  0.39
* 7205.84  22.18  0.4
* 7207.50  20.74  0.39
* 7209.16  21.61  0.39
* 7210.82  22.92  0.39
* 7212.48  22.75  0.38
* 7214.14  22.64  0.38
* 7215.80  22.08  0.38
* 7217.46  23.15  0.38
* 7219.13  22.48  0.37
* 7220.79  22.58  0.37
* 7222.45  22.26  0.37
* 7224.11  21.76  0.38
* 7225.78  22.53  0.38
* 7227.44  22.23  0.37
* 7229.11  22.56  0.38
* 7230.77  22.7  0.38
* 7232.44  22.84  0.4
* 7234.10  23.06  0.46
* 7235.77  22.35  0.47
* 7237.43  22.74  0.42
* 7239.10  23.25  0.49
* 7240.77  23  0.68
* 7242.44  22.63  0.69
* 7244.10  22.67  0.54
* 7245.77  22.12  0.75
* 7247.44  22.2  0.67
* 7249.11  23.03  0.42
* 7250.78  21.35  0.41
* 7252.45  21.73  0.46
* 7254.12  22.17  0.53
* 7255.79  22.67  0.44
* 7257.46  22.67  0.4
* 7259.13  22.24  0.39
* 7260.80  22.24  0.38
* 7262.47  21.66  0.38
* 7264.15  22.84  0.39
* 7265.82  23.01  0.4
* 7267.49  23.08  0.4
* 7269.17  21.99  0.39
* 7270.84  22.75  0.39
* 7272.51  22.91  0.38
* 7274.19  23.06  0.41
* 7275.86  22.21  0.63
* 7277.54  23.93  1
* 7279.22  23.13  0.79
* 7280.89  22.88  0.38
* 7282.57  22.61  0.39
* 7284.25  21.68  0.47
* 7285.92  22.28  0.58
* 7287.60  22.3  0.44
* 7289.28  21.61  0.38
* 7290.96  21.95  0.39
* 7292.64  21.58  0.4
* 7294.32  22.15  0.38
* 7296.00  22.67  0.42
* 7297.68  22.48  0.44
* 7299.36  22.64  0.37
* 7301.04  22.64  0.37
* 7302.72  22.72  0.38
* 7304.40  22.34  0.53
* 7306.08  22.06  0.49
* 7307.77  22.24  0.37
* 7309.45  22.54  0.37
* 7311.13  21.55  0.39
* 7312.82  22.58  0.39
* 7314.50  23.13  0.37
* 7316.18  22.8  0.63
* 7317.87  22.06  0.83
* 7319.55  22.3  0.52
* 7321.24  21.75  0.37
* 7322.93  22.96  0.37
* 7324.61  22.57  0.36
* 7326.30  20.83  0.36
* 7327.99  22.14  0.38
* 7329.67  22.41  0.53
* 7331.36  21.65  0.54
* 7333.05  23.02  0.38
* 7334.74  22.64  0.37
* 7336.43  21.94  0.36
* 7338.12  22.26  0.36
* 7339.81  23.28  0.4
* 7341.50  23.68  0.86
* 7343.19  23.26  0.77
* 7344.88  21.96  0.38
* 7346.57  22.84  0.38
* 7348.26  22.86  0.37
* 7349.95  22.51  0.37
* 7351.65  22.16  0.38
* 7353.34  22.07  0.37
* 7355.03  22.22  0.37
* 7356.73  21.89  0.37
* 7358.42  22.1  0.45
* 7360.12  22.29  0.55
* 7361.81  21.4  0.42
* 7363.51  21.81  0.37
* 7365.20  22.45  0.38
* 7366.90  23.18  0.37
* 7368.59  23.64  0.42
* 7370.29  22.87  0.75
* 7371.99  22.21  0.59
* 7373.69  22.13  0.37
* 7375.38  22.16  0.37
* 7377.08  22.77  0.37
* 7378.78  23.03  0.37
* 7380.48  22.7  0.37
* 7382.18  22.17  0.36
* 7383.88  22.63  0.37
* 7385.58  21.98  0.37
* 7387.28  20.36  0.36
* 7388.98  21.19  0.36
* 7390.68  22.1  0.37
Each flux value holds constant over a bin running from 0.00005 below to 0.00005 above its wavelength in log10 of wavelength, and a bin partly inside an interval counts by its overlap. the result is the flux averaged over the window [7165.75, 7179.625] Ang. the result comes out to 23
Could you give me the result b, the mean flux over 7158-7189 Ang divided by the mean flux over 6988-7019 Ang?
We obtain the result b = 0.98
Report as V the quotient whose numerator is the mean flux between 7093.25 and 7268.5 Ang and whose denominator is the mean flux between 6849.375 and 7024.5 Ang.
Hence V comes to 1.0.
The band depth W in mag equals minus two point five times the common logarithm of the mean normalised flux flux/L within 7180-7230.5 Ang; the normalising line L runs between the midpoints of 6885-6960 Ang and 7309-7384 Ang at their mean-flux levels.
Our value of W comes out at 0.03 mag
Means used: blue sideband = 23.8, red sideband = 22.4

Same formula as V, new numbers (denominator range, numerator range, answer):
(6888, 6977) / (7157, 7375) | 0.95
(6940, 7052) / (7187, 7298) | 0.96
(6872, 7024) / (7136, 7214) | 0.96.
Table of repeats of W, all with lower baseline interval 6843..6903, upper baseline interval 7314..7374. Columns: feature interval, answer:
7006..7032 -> 0.01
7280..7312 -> 0.01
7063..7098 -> -0.01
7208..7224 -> 0.02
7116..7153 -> 0.01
